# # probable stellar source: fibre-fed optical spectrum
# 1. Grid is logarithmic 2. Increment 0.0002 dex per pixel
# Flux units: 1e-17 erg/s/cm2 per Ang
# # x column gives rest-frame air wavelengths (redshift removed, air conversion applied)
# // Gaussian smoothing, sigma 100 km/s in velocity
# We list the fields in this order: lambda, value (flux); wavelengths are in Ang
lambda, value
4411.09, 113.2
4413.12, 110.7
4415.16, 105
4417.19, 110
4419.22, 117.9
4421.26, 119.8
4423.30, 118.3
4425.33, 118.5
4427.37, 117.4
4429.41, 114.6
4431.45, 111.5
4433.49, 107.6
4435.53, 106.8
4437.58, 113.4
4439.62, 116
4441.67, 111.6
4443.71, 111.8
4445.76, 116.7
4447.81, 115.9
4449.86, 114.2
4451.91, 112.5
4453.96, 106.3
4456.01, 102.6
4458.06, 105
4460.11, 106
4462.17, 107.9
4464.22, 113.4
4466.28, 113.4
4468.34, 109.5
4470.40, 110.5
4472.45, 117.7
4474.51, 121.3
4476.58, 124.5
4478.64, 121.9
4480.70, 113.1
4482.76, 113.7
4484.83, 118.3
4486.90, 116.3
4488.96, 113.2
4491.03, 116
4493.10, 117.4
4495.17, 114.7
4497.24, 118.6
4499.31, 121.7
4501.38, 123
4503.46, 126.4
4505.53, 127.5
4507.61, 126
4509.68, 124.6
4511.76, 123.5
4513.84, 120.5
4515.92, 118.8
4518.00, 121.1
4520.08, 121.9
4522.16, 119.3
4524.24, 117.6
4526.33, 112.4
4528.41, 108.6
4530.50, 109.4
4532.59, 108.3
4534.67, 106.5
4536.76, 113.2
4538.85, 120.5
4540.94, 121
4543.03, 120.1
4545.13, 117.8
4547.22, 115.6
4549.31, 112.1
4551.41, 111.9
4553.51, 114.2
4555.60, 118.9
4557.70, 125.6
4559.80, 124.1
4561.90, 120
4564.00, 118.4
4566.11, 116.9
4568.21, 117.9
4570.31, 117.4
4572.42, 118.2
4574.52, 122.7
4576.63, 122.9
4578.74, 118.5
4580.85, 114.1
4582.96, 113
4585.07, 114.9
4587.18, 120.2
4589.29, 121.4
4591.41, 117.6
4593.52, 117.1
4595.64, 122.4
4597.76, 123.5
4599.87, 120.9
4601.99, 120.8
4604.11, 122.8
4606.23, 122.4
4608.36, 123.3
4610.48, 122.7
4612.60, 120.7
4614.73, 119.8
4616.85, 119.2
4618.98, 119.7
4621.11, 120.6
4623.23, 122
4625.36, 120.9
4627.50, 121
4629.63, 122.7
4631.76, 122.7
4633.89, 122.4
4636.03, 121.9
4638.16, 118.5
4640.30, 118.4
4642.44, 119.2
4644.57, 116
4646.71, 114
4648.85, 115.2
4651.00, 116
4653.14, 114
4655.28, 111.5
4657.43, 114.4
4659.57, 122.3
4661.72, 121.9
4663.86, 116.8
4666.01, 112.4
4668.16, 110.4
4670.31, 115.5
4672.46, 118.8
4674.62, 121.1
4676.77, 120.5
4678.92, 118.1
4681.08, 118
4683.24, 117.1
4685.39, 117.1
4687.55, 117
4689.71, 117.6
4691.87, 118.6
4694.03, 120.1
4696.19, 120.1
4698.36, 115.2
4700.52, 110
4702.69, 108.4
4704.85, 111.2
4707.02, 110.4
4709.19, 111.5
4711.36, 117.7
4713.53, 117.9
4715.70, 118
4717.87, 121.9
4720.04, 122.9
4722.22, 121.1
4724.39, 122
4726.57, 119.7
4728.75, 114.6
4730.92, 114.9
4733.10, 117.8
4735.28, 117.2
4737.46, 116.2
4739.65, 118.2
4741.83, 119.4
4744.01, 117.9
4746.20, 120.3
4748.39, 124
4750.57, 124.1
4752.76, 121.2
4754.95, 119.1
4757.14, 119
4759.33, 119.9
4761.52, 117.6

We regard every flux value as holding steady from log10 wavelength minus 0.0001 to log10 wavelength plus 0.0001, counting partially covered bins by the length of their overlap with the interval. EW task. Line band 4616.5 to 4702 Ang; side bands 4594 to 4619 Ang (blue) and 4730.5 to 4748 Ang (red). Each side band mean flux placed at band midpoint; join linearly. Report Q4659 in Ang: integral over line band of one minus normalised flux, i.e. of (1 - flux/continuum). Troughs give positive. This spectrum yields 1.6 Ang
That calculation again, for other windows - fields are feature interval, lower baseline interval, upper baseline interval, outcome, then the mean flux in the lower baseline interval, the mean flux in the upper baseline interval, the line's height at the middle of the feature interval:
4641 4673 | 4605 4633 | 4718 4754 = 1.3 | 121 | 120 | 121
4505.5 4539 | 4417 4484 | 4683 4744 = -0.8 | 113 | 117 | 114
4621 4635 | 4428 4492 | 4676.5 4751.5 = -0.7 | 113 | 118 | 116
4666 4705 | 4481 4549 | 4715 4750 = 0.8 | 118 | 119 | 119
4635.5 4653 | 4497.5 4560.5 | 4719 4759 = 0.3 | 118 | 119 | 119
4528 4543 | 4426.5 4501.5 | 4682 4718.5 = 0.2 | 114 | 116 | 114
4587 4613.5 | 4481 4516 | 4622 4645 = -0.2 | 120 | 121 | 120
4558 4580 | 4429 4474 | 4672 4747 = -1.1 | 111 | 117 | 114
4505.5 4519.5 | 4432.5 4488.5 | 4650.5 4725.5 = -1.1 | 113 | 117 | 114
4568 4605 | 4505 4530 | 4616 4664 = 0.0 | 120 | 119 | 119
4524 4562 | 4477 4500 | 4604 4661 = 0.8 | 117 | 119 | 118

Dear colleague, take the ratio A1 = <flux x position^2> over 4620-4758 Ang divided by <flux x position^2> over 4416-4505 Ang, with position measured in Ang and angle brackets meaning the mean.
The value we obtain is 1.1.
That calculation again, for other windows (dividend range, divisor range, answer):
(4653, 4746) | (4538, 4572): 1.05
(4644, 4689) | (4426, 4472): 1.15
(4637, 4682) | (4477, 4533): 1.06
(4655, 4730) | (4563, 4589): 1.04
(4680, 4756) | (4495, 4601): 1.07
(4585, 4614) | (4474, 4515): 1.05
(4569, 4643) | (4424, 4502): 1.12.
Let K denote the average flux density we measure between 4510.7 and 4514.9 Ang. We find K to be 122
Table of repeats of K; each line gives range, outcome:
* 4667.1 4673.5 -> 115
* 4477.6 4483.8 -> 116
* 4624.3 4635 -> 122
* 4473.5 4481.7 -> 120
